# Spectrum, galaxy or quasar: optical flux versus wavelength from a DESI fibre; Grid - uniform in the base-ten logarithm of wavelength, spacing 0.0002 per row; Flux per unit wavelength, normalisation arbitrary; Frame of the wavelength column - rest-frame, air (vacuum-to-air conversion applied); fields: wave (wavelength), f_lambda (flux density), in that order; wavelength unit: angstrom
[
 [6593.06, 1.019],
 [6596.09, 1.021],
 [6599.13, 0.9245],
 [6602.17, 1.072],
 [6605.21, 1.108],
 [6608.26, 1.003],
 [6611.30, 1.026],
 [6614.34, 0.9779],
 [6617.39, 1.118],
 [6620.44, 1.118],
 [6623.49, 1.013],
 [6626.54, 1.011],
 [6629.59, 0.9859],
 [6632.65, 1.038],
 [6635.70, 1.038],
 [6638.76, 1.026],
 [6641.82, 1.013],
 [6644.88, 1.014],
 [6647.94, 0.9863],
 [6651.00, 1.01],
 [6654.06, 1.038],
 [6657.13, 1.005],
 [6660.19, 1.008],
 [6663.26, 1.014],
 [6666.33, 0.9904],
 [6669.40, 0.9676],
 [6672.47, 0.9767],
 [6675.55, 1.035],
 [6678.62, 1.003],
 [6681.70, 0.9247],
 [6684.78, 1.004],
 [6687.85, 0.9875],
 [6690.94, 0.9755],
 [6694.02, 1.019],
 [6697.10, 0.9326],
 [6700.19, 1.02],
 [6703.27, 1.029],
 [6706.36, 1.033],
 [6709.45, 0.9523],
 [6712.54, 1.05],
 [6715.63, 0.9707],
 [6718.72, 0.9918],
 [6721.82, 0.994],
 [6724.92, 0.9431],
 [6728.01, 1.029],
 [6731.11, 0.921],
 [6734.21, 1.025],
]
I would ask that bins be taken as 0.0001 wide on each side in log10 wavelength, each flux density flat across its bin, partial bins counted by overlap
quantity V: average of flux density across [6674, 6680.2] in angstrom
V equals 1.02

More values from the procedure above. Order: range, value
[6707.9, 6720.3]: 0.991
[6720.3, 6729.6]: 0.989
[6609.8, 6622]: 1.06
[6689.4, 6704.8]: 0.996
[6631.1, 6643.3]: 1.03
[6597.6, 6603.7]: 0.998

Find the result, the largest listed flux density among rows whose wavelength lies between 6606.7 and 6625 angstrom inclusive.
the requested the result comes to 1.118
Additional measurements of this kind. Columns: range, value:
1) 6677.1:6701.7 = 1.02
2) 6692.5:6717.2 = 1.05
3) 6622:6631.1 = 1.013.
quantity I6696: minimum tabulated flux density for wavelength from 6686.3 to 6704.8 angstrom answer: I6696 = 0.9326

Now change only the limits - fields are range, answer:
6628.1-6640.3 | 0.9859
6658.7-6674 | 0.9676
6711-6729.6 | 0.9431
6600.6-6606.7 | 1.072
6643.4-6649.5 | 0.9863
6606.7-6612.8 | 1.003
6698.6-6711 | 0.9523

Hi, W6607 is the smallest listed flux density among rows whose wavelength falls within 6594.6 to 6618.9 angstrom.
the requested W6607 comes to 0.9245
